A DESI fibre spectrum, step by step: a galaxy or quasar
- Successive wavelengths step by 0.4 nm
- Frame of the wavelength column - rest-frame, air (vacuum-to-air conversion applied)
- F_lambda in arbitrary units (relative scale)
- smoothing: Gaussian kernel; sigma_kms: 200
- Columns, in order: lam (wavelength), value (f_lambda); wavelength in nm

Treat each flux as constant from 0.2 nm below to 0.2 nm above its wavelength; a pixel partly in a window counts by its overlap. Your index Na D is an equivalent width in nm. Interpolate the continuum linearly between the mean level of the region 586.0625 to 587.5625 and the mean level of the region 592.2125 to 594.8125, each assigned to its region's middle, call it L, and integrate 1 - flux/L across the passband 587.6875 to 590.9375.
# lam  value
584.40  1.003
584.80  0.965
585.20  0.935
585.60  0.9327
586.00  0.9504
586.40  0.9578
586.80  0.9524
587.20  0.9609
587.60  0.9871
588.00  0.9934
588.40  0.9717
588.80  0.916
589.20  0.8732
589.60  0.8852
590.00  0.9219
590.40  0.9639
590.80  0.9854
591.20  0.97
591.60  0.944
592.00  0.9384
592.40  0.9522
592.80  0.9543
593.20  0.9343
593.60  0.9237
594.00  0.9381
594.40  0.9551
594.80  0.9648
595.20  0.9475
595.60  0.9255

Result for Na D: 0.05 nm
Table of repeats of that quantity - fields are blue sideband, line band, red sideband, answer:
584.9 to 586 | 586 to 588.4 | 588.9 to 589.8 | -0.14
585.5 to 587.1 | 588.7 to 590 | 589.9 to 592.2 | 0.08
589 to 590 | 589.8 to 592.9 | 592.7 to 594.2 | -0.15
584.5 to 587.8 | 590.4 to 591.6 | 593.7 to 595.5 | -0.02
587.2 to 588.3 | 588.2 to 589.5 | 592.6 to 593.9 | 0.08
